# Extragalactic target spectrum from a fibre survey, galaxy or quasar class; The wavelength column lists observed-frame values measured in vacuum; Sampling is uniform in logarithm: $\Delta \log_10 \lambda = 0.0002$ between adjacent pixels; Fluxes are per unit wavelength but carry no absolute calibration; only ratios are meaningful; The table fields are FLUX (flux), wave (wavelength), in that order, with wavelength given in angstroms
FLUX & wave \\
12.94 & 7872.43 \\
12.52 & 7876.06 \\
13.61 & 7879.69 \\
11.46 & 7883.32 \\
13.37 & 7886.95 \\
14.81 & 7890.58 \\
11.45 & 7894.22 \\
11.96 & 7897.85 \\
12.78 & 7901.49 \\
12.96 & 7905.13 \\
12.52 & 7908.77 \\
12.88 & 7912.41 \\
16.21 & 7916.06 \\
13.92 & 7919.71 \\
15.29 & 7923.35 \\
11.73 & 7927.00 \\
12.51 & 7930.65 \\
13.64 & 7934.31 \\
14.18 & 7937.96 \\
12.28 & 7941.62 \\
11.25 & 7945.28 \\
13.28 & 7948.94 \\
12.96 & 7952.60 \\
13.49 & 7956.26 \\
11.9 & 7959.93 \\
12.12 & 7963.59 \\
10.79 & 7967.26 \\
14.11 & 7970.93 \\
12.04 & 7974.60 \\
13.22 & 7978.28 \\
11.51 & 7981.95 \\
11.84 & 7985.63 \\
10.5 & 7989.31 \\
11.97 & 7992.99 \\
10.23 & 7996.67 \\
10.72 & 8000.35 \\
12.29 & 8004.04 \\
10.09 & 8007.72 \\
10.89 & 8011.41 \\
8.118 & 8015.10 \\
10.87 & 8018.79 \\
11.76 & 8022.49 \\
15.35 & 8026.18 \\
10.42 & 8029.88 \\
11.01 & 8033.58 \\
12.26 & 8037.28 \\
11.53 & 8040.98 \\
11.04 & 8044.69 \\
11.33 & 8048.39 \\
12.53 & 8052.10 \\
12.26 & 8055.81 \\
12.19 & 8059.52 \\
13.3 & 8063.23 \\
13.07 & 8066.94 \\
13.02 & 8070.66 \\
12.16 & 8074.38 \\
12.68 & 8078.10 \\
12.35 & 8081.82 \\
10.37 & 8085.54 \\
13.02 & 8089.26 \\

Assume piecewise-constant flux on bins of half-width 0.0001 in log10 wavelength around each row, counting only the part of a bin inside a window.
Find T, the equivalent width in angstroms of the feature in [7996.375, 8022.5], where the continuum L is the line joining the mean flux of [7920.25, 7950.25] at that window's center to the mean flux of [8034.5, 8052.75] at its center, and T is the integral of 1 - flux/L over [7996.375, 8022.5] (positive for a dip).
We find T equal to 3.3 angstroms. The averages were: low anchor 13.1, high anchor 11.6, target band 10.6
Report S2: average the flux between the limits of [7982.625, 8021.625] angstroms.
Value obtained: 10.8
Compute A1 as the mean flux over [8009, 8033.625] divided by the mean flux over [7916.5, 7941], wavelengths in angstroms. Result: 0.82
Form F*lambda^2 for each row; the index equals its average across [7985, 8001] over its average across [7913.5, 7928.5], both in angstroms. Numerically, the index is 0.79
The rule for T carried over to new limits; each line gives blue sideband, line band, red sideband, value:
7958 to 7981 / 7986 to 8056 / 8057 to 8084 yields 6.6 angstroms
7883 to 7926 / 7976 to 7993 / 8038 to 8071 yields 1.3 angstroms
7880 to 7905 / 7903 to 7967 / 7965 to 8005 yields -4.1 angstroms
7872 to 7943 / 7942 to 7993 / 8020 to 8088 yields 2.1 angstroms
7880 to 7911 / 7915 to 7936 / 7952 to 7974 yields -2.0 angstroms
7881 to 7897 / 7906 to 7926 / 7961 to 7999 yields -2.5 angstroms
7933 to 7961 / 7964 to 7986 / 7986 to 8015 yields -0.9 angstroms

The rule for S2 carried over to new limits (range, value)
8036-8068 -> 12.1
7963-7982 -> 12.4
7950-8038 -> 11.7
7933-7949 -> 12.9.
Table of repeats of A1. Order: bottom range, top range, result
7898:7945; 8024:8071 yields 0.92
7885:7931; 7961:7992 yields 0.90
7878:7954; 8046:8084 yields 0.95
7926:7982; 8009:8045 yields 0.90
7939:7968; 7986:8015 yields 0.88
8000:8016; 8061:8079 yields 1.22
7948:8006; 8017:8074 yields 1.01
